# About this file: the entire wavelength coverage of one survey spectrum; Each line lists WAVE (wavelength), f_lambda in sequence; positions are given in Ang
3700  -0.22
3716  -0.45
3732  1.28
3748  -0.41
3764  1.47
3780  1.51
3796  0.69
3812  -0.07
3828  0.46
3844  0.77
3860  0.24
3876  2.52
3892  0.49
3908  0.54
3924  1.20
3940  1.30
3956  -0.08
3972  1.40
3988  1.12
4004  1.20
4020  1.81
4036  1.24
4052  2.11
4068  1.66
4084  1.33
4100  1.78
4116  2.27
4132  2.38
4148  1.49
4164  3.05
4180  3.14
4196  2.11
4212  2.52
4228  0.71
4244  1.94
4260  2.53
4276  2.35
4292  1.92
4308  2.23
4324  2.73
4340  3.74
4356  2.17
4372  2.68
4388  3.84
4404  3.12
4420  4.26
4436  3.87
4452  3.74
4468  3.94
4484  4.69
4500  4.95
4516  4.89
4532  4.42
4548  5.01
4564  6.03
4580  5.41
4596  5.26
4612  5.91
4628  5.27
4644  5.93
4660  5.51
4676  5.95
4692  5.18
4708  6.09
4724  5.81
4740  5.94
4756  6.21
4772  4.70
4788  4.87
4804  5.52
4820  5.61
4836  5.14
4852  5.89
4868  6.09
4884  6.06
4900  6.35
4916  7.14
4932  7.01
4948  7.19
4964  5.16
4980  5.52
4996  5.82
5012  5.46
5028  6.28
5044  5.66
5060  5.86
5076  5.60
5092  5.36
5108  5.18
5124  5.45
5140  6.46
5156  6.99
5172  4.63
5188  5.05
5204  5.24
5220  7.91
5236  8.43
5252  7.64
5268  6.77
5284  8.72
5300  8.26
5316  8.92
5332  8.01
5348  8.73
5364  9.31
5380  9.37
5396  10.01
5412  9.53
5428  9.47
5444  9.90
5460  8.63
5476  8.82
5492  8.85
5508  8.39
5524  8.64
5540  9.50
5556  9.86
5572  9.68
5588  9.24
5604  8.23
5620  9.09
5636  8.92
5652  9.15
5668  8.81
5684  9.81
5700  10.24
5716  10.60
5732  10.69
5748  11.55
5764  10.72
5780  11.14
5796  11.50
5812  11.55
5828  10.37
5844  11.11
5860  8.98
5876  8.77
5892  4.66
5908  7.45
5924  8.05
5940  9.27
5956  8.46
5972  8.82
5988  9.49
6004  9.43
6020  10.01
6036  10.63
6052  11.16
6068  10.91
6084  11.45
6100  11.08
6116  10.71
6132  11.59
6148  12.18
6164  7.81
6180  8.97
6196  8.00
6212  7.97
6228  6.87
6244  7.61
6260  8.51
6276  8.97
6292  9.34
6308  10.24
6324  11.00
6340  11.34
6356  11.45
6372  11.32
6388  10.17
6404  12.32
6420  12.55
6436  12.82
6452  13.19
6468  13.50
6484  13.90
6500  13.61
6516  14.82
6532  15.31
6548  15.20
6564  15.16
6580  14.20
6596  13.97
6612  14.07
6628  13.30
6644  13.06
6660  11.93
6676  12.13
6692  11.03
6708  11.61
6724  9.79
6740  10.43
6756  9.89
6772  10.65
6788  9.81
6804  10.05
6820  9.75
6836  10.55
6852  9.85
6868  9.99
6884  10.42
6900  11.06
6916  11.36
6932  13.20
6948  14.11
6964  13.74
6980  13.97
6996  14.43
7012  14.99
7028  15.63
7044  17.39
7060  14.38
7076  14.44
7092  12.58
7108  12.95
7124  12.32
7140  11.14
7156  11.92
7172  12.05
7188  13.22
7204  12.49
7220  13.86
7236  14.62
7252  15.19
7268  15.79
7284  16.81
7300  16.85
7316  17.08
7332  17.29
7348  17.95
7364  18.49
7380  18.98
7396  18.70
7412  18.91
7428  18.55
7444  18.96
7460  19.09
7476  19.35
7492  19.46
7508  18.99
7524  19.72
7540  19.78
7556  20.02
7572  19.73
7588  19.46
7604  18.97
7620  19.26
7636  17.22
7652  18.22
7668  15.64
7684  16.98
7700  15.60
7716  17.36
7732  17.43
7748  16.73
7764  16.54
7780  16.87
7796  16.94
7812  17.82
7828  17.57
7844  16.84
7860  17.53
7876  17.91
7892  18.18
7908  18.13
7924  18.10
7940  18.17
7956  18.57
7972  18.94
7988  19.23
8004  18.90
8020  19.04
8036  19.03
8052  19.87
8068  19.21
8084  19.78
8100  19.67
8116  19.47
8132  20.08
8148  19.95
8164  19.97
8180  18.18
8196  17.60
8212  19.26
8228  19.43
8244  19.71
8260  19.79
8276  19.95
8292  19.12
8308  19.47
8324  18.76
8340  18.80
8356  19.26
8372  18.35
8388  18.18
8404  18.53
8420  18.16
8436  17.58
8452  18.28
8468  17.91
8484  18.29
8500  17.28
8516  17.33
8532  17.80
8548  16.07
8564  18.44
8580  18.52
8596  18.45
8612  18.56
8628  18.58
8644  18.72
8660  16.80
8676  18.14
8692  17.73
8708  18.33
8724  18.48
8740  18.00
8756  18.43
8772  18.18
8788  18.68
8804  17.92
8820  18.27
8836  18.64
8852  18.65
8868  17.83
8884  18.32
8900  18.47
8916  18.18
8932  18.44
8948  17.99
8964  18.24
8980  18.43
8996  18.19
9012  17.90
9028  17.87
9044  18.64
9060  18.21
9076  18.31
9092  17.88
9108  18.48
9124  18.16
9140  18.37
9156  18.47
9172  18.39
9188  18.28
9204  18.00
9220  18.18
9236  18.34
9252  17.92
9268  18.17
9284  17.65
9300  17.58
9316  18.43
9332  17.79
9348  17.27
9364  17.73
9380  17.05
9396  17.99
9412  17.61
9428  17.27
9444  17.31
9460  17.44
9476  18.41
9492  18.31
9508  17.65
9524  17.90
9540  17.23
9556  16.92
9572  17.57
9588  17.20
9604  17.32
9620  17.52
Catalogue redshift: 0.00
